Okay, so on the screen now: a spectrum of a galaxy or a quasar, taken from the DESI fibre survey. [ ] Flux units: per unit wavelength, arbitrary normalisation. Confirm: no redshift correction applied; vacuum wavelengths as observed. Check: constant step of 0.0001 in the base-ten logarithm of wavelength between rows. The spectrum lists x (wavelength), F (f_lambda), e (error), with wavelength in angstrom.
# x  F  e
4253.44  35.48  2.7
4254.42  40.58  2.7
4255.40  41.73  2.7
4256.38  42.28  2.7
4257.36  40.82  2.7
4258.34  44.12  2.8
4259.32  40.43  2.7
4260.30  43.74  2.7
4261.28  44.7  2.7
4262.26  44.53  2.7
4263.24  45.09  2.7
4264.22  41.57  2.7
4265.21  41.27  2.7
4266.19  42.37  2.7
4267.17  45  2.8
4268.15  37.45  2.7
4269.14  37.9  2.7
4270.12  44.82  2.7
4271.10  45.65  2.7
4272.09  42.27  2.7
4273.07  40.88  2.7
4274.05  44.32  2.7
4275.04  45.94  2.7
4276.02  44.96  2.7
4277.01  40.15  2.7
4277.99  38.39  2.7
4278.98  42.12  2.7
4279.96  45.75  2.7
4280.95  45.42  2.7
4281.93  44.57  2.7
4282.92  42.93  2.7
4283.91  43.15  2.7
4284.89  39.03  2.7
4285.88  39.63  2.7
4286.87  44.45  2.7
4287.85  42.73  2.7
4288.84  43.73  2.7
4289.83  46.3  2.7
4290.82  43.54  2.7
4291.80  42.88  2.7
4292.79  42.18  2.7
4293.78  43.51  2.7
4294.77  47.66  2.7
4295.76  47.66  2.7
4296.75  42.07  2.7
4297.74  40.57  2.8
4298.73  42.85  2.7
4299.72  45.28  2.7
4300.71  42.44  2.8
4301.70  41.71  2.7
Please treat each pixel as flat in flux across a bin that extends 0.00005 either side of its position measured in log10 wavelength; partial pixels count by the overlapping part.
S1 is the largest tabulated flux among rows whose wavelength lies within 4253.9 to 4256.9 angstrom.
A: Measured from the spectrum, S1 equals 42.28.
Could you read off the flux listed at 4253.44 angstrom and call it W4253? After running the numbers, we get 35.48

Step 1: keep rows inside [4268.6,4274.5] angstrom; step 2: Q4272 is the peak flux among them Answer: 45.65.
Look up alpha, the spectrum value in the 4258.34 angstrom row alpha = 44.12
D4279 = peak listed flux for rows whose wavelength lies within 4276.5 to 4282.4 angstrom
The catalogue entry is 45.75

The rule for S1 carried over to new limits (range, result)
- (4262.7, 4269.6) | 45.09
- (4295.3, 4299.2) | 47.66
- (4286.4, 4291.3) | 46.3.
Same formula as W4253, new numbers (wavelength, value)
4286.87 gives 44.45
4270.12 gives 44.82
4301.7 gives 41.71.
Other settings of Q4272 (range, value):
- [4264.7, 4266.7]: 42.37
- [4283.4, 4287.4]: 44.45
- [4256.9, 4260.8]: 44.12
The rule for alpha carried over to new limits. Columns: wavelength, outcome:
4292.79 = 42.18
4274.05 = 44.32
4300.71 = 42.44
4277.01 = 40.15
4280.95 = 45.42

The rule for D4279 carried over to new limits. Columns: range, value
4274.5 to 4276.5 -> 45.94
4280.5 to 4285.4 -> 45.42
